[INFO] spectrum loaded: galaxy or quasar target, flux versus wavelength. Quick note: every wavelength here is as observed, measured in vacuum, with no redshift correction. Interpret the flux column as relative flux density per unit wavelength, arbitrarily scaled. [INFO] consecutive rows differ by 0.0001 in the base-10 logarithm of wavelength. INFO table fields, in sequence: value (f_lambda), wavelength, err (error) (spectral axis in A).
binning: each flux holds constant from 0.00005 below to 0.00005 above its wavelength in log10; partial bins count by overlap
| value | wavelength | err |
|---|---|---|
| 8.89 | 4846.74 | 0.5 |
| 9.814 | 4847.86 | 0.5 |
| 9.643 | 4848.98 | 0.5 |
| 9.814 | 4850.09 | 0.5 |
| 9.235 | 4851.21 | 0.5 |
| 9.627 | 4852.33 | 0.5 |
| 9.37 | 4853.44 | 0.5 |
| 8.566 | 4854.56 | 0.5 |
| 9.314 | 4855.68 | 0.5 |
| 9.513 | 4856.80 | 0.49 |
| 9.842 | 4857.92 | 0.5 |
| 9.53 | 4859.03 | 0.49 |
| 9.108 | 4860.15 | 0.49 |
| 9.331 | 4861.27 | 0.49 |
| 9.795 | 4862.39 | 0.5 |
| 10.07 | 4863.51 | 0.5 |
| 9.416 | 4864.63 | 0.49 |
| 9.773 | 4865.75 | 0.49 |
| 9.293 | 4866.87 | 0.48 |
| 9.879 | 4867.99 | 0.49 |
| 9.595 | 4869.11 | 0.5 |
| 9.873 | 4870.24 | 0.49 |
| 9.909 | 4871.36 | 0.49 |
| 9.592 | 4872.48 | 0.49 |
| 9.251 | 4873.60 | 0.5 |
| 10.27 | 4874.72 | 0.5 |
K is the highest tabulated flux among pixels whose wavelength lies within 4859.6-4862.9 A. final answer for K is 9.795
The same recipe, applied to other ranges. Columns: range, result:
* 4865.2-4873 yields 9.909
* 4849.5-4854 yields 9.814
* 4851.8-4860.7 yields 9.842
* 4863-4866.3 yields 10.07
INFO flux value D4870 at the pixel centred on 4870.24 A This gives 9.873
